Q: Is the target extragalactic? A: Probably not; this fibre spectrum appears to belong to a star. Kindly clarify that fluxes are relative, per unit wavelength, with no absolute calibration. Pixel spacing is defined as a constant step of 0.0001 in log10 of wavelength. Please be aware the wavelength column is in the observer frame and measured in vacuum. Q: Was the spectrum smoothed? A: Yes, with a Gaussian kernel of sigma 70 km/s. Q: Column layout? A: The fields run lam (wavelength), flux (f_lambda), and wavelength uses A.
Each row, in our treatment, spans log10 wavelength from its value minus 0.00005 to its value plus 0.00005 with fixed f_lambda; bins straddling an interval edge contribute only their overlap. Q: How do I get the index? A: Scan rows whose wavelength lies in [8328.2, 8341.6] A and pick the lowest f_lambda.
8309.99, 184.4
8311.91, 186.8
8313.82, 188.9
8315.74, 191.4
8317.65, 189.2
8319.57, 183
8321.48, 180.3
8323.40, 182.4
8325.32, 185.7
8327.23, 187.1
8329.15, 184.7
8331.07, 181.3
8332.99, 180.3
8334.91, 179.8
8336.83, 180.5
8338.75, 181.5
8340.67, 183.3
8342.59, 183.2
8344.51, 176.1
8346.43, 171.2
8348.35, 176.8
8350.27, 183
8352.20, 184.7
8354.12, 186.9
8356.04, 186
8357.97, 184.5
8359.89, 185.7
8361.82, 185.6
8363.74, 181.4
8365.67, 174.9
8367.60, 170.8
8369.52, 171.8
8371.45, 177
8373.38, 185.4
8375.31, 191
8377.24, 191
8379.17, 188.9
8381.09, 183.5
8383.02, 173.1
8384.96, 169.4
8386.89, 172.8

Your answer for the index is 179.8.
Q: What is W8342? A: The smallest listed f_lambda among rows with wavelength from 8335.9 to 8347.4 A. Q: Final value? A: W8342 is 171.2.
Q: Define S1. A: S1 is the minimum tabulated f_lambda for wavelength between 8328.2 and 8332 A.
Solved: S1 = 181.3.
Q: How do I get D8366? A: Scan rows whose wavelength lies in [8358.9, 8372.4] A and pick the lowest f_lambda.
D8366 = 170.8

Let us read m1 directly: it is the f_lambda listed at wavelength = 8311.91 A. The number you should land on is 186.8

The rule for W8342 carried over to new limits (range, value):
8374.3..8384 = 173.1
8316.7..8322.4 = 180.3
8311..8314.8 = 186.8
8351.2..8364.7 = 181.4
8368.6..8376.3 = 171.8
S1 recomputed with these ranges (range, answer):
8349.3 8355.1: 183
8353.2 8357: 186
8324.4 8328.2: 185.7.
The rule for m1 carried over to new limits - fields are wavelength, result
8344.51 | 176.1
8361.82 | 185.6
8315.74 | 191.4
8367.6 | 170.8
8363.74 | 181.4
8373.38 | 185.4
